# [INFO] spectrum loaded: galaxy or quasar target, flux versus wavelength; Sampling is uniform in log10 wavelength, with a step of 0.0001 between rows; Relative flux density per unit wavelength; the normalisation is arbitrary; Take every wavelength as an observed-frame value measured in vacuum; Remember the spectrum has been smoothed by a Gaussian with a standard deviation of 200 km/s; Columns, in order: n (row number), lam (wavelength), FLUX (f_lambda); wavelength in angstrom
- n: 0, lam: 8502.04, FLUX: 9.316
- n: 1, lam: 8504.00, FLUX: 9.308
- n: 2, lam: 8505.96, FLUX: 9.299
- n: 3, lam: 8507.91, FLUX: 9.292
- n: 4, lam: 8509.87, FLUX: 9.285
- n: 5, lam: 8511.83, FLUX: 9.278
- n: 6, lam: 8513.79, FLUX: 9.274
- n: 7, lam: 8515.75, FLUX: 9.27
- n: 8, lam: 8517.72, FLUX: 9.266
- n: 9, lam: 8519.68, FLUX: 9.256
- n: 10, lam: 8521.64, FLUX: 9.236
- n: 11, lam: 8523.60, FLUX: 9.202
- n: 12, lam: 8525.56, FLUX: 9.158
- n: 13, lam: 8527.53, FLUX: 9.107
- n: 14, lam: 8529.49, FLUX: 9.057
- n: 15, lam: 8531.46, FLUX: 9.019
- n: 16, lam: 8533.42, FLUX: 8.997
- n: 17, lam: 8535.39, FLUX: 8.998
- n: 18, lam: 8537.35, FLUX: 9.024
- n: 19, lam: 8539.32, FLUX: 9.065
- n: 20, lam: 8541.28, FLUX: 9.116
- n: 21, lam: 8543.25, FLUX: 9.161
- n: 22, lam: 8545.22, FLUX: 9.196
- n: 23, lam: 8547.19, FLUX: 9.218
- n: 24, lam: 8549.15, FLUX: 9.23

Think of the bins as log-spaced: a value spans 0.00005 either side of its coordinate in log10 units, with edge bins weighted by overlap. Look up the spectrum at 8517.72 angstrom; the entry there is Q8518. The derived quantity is 9.266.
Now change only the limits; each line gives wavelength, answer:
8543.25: 9.161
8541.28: 9.116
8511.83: 9.278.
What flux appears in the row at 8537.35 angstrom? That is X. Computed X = 9.024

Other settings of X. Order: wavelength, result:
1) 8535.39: 8.998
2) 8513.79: 9.274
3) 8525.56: 9.158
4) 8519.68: 9.256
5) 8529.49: 9.057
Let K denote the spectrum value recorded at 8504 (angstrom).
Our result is 9.308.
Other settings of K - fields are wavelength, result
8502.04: 9.316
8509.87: 9.285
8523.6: 9.202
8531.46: 9.019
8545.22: 9.196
